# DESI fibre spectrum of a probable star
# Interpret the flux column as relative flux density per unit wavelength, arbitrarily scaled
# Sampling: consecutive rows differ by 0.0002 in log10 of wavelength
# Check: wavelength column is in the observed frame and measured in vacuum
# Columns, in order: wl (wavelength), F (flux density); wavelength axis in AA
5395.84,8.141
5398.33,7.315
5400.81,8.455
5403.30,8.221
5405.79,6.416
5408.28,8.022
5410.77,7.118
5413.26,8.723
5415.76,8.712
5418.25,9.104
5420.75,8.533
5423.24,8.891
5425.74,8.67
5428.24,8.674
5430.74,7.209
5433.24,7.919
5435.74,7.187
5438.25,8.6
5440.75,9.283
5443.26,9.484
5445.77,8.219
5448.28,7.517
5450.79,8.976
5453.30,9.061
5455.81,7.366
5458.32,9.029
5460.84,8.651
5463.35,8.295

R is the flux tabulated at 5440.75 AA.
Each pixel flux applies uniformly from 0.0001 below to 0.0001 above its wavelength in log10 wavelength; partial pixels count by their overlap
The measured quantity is 9.283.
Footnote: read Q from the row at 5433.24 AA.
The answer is 7.919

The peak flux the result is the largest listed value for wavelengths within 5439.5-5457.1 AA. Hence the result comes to 9.484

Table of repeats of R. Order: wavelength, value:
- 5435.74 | 7.187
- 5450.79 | 8.976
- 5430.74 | 7.209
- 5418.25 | 9.104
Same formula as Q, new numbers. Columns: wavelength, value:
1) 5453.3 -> 9.061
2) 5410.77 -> 7.118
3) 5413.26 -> 8.723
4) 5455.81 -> 7.366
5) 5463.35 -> 8.295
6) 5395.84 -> 8.141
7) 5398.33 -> 7.315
